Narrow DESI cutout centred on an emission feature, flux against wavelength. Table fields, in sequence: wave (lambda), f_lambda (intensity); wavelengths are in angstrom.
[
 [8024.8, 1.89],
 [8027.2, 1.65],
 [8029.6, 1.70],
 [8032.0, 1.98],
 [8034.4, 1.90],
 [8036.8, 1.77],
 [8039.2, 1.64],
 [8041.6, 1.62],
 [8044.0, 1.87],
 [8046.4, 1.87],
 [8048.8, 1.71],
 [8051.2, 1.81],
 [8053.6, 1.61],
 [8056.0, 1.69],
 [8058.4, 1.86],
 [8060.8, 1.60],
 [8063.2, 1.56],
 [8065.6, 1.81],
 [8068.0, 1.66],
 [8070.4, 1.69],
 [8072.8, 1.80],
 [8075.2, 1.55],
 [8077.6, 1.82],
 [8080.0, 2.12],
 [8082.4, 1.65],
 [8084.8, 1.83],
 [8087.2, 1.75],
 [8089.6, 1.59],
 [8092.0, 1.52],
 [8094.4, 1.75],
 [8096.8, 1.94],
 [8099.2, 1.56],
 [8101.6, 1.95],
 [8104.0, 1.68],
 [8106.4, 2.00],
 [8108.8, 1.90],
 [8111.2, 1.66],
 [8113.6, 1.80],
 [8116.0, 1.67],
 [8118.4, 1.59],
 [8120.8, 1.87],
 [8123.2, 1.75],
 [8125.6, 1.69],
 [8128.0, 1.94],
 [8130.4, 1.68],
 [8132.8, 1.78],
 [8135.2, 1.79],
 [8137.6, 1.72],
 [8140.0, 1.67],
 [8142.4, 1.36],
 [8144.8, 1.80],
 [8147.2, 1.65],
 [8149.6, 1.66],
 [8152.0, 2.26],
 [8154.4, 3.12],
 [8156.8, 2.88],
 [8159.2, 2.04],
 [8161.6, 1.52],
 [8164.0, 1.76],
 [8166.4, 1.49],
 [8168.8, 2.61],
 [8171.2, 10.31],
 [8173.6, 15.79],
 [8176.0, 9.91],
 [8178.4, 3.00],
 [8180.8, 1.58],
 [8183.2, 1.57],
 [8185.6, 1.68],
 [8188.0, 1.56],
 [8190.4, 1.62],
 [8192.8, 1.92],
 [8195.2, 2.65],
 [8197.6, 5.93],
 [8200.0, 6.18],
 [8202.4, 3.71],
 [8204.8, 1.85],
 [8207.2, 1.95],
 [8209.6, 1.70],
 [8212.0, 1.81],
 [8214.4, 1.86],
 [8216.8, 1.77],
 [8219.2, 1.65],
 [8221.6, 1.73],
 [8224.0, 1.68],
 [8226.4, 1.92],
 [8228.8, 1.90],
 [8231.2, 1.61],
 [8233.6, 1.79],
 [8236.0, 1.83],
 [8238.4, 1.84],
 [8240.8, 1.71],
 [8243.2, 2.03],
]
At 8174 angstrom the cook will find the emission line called H-alpha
